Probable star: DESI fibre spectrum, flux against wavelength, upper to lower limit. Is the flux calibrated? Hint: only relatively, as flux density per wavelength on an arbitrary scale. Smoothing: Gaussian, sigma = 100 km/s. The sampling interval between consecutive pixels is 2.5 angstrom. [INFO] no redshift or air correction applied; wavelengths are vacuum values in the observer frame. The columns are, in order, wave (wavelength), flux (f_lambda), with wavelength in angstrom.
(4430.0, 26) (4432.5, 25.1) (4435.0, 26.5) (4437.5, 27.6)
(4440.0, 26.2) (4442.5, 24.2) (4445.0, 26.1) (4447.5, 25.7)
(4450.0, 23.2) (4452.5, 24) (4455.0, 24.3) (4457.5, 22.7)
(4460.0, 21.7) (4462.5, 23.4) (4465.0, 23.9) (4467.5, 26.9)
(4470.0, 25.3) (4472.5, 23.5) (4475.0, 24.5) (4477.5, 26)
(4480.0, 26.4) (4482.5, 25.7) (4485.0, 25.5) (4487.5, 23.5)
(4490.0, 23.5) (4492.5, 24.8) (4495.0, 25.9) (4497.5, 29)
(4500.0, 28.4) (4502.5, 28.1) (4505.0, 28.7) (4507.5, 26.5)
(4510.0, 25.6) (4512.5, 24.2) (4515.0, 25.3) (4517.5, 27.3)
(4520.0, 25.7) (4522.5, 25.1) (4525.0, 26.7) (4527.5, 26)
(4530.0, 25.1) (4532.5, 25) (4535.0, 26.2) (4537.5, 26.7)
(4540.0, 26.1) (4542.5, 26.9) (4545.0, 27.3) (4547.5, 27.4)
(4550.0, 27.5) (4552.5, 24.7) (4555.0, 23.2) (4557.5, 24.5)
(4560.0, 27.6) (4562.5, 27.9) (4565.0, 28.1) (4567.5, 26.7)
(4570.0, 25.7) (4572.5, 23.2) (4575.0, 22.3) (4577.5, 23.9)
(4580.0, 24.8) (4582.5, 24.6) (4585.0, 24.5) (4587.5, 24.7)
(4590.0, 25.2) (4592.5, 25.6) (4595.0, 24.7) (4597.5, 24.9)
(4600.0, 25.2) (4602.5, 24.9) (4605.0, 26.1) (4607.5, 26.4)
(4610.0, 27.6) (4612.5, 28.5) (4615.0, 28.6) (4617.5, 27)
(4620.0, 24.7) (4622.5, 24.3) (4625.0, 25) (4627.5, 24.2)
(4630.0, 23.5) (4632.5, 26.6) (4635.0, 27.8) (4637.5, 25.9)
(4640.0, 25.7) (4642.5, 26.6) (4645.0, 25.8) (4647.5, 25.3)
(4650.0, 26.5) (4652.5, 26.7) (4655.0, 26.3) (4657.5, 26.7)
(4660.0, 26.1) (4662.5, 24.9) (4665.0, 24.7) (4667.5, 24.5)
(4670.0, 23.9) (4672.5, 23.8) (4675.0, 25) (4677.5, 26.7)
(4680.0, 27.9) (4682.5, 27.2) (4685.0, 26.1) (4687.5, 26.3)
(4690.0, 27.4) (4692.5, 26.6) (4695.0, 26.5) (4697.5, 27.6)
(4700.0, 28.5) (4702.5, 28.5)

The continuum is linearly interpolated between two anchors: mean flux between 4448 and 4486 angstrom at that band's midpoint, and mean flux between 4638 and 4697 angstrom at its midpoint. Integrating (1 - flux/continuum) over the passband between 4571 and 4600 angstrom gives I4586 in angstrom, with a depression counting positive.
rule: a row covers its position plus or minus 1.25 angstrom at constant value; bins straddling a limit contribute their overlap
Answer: 1.06 angstrom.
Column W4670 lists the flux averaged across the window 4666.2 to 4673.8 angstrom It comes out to 24.1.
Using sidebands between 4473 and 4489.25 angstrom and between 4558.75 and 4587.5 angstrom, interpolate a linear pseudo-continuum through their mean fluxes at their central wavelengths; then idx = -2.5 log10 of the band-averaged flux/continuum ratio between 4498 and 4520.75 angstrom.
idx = -0.06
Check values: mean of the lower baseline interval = 25.1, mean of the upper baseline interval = 25.4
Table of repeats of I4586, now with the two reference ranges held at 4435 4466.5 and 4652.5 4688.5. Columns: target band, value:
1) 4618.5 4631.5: 0.5 angstrom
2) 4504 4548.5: -2.2 angstrom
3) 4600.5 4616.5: -1.0 angstrom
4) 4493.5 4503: -1.1 angstrom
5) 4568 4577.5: 0.5 angstrom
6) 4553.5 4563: -0.2 angstrom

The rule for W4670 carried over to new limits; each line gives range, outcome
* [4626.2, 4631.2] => 23.9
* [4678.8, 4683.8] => 27.5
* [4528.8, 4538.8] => 25.8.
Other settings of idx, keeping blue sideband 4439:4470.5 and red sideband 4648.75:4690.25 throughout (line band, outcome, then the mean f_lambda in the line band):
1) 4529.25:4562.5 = -0.05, 26.1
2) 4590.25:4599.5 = 0.01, 25.1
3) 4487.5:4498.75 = -0.04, 25.5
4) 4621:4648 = 0.01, 25.5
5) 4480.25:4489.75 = -0.01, 24.9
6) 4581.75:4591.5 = 0.02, 24.8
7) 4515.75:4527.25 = -0.05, 26.1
